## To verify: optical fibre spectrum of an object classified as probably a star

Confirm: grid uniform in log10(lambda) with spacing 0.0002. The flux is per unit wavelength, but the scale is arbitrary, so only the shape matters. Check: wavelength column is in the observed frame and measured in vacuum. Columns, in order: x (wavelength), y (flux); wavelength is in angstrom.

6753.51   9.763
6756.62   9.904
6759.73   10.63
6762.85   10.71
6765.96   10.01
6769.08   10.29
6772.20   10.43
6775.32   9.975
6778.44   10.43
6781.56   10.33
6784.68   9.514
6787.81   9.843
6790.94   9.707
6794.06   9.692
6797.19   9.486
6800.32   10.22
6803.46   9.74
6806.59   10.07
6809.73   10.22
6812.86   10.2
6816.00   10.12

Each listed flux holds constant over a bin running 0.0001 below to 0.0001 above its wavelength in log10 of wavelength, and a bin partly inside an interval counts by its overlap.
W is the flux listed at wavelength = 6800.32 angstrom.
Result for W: 10.22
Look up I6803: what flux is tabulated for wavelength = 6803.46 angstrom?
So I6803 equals 9.74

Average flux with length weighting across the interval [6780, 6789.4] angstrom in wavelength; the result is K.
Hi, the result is 9.89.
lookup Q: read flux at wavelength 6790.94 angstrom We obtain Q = 9.707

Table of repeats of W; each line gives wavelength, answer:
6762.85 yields 10.71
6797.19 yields 9.486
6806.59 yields 10.07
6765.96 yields 10.01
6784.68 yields 9.514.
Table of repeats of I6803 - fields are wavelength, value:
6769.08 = 10.29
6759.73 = 10.63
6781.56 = 10.33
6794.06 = 9.692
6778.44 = 10.43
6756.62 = 9.904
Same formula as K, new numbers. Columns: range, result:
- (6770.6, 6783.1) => 10.3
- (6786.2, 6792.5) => 9.77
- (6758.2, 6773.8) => 10.4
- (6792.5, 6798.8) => 9.6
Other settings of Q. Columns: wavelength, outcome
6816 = 10.12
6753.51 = 9.763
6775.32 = 9.975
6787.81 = 9.843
